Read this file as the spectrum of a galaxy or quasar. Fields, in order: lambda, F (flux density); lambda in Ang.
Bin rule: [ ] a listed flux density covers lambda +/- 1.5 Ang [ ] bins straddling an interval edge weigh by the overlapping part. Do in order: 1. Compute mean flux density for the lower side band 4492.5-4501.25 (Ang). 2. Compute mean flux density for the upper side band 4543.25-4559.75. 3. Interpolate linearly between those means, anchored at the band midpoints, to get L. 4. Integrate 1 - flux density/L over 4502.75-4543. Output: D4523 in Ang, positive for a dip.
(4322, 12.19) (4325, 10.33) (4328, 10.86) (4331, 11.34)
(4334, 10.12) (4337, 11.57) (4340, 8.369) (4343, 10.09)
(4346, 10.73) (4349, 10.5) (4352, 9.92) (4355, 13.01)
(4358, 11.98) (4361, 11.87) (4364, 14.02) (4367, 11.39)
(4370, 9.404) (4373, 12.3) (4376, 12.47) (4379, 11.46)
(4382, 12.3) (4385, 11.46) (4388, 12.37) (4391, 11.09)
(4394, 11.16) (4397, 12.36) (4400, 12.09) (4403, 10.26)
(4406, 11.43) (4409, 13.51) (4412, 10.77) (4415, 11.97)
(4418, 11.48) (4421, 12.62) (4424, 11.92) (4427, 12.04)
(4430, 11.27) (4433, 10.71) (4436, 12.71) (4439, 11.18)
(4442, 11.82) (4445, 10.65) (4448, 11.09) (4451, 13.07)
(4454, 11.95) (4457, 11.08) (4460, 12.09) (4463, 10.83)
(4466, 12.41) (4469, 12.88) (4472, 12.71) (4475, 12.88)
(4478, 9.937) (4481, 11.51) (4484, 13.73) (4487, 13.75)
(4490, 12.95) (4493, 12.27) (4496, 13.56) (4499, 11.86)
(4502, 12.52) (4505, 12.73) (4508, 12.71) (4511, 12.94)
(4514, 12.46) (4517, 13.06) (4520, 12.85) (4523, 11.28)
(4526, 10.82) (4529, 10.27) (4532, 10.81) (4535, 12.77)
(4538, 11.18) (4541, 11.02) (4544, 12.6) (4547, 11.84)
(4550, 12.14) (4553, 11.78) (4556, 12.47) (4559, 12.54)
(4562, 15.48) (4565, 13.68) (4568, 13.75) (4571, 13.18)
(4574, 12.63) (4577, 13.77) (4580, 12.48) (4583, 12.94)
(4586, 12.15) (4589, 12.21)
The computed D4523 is 1.5 Ang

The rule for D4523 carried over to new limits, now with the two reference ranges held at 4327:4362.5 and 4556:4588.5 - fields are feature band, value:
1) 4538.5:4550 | 1.0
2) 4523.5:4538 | 1.8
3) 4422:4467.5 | 0.8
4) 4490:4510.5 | -0.3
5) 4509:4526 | 0.3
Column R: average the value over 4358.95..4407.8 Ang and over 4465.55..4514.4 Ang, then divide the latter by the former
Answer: 1.07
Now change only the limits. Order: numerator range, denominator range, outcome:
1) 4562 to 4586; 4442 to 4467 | 1.14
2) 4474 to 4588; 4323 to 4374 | 1.13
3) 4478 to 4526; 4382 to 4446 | 1.07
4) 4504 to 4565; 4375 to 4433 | 1.04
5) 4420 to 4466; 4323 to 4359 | 1.09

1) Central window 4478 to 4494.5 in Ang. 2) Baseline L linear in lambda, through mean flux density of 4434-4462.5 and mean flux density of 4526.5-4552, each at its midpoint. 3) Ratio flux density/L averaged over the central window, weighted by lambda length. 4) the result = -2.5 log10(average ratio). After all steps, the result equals -0.085 mag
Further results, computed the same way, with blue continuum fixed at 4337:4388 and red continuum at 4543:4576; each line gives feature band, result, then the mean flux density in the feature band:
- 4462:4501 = -0.01 mag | 12.4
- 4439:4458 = 0.04 mag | 11.6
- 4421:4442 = 0.02 mag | 11.7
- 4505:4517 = -0.02 mag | 12.8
